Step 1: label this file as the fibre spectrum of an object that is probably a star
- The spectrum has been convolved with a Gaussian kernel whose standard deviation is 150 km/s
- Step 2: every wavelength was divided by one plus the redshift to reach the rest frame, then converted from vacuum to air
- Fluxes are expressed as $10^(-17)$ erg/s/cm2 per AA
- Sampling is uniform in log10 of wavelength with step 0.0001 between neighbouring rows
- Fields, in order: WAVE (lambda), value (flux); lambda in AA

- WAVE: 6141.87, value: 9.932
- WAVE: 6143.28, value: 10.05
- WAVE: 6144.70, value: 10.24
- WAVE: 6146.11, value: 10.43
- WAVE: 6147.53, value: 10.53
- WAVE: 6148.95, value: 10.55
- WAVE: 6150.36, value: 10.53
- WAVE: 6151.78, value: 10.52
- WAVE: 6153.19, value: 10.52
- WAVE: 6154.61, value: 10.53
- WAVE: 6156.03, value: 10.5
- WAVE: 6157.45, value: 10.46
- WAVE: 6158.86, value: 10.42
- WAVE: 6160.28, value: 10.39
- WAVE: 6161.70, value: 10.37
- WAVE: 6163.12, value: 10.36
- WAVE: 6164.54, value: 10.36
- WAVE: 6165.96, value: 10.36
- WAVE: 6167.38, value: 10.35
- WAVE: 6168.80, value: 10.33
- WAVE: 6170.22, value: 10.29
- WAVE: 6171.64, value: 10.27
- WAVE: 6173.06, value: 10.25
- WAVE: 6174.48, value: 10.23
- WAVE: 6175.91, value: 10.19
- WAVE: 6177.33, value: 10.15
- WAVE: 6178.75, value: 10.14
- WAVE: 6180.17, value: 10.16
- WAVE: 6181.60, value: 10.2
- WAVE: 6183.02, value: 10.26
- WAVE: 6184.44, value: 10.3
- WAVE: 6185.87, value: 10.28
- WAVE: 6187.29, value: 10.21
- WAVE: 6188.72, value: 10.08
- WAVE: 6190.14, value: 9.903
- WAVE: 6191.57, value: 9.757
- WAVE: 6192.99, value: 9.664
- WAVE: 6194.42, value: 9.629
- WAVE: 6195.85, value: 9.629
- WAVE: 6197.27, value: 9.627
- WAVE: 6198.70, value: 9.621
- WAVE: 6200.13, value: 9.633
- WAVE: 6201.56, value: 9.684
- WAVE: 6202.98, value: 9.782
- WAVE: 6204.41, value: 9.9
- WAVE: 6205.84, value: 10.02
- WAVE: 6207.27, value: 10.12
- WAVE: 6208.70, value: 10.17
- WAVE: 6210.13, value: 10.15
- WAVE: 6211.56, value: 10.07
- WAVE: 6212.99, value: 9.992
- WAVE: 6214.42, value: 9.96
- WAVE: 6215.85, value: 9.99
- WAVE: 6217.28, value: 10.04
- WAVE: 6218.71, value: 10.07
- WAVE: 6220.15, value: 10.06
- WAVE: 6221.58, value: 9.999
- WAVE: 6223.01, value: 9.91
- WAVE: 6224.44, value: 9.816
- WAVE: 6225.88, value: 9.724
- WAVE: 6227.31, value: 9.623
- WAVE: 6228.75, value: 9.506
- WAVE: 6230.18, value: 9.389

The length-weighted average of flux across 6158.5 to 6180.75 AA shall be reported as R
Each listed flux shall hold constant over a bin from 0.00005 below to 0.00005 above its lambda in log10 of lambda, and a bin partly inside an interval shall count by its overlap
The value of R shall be 10.3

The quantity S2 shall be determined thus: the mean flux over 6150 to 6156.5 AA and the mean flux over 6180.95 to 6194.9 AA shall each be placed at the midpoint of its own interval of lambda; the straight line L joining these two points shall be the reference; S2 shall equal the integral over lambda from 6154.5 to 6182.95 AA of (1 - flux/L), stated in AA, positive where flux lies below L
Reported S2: 0.0 AA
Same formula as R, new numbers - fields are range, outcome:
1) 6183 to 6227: 9.93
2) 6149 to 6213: 10.1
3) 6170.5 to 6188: 10.2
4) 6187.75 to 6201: 9.73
